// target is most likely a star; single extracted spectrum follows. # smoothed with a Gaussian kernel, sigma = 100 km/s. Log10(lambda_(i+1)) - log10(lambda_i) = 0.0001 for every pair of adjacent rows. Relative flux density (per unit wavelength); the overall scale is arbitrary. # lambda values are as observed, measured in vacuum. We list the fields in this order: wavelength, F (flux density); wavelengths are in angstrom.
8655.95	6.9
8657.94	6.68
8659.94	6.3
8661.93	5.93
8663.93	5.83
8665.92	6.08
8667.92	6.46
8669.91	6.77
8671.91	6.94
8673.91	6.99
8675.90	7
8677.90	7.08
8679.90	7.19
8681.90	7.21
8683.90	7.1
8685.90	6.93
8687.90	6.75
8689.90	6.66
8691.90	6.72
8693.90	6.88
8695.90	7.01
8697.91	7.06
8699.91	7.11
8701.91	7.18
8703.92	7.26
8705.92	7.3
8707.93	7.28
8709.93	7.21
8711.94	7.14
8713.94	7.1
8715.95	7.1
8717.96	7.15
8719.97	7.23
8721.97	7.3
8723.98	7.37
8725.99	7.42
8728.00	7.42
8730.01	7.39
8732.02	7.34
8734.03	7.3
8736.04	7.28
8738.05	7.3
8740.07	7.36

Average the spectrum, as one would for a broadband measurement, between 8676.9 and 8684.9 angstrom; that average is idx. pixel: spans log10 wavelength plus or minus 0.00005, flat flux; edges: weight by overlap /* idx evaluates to 7.14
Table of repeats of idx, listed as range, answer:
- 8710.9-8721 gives 7.15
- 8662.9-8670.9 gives 6.28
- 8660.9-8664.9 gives 5.88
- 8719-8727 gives 7.34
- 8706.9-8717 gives 7.16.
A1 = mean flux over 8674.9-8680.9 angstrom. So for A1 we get 7.09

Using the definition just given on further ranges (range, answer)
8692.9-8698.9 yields 6.98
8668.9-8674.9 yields 6.9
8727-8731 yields 7.4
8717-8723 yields 7.23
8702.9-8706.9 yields 7.28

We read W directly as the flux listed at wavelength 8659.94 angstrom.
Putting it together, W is 6.3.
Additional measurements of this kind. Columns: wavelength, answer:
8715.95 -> 7.1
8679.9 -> 7.19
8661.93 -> 5.93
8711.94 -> 7.14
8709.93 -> 7.21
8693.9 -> 6.88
